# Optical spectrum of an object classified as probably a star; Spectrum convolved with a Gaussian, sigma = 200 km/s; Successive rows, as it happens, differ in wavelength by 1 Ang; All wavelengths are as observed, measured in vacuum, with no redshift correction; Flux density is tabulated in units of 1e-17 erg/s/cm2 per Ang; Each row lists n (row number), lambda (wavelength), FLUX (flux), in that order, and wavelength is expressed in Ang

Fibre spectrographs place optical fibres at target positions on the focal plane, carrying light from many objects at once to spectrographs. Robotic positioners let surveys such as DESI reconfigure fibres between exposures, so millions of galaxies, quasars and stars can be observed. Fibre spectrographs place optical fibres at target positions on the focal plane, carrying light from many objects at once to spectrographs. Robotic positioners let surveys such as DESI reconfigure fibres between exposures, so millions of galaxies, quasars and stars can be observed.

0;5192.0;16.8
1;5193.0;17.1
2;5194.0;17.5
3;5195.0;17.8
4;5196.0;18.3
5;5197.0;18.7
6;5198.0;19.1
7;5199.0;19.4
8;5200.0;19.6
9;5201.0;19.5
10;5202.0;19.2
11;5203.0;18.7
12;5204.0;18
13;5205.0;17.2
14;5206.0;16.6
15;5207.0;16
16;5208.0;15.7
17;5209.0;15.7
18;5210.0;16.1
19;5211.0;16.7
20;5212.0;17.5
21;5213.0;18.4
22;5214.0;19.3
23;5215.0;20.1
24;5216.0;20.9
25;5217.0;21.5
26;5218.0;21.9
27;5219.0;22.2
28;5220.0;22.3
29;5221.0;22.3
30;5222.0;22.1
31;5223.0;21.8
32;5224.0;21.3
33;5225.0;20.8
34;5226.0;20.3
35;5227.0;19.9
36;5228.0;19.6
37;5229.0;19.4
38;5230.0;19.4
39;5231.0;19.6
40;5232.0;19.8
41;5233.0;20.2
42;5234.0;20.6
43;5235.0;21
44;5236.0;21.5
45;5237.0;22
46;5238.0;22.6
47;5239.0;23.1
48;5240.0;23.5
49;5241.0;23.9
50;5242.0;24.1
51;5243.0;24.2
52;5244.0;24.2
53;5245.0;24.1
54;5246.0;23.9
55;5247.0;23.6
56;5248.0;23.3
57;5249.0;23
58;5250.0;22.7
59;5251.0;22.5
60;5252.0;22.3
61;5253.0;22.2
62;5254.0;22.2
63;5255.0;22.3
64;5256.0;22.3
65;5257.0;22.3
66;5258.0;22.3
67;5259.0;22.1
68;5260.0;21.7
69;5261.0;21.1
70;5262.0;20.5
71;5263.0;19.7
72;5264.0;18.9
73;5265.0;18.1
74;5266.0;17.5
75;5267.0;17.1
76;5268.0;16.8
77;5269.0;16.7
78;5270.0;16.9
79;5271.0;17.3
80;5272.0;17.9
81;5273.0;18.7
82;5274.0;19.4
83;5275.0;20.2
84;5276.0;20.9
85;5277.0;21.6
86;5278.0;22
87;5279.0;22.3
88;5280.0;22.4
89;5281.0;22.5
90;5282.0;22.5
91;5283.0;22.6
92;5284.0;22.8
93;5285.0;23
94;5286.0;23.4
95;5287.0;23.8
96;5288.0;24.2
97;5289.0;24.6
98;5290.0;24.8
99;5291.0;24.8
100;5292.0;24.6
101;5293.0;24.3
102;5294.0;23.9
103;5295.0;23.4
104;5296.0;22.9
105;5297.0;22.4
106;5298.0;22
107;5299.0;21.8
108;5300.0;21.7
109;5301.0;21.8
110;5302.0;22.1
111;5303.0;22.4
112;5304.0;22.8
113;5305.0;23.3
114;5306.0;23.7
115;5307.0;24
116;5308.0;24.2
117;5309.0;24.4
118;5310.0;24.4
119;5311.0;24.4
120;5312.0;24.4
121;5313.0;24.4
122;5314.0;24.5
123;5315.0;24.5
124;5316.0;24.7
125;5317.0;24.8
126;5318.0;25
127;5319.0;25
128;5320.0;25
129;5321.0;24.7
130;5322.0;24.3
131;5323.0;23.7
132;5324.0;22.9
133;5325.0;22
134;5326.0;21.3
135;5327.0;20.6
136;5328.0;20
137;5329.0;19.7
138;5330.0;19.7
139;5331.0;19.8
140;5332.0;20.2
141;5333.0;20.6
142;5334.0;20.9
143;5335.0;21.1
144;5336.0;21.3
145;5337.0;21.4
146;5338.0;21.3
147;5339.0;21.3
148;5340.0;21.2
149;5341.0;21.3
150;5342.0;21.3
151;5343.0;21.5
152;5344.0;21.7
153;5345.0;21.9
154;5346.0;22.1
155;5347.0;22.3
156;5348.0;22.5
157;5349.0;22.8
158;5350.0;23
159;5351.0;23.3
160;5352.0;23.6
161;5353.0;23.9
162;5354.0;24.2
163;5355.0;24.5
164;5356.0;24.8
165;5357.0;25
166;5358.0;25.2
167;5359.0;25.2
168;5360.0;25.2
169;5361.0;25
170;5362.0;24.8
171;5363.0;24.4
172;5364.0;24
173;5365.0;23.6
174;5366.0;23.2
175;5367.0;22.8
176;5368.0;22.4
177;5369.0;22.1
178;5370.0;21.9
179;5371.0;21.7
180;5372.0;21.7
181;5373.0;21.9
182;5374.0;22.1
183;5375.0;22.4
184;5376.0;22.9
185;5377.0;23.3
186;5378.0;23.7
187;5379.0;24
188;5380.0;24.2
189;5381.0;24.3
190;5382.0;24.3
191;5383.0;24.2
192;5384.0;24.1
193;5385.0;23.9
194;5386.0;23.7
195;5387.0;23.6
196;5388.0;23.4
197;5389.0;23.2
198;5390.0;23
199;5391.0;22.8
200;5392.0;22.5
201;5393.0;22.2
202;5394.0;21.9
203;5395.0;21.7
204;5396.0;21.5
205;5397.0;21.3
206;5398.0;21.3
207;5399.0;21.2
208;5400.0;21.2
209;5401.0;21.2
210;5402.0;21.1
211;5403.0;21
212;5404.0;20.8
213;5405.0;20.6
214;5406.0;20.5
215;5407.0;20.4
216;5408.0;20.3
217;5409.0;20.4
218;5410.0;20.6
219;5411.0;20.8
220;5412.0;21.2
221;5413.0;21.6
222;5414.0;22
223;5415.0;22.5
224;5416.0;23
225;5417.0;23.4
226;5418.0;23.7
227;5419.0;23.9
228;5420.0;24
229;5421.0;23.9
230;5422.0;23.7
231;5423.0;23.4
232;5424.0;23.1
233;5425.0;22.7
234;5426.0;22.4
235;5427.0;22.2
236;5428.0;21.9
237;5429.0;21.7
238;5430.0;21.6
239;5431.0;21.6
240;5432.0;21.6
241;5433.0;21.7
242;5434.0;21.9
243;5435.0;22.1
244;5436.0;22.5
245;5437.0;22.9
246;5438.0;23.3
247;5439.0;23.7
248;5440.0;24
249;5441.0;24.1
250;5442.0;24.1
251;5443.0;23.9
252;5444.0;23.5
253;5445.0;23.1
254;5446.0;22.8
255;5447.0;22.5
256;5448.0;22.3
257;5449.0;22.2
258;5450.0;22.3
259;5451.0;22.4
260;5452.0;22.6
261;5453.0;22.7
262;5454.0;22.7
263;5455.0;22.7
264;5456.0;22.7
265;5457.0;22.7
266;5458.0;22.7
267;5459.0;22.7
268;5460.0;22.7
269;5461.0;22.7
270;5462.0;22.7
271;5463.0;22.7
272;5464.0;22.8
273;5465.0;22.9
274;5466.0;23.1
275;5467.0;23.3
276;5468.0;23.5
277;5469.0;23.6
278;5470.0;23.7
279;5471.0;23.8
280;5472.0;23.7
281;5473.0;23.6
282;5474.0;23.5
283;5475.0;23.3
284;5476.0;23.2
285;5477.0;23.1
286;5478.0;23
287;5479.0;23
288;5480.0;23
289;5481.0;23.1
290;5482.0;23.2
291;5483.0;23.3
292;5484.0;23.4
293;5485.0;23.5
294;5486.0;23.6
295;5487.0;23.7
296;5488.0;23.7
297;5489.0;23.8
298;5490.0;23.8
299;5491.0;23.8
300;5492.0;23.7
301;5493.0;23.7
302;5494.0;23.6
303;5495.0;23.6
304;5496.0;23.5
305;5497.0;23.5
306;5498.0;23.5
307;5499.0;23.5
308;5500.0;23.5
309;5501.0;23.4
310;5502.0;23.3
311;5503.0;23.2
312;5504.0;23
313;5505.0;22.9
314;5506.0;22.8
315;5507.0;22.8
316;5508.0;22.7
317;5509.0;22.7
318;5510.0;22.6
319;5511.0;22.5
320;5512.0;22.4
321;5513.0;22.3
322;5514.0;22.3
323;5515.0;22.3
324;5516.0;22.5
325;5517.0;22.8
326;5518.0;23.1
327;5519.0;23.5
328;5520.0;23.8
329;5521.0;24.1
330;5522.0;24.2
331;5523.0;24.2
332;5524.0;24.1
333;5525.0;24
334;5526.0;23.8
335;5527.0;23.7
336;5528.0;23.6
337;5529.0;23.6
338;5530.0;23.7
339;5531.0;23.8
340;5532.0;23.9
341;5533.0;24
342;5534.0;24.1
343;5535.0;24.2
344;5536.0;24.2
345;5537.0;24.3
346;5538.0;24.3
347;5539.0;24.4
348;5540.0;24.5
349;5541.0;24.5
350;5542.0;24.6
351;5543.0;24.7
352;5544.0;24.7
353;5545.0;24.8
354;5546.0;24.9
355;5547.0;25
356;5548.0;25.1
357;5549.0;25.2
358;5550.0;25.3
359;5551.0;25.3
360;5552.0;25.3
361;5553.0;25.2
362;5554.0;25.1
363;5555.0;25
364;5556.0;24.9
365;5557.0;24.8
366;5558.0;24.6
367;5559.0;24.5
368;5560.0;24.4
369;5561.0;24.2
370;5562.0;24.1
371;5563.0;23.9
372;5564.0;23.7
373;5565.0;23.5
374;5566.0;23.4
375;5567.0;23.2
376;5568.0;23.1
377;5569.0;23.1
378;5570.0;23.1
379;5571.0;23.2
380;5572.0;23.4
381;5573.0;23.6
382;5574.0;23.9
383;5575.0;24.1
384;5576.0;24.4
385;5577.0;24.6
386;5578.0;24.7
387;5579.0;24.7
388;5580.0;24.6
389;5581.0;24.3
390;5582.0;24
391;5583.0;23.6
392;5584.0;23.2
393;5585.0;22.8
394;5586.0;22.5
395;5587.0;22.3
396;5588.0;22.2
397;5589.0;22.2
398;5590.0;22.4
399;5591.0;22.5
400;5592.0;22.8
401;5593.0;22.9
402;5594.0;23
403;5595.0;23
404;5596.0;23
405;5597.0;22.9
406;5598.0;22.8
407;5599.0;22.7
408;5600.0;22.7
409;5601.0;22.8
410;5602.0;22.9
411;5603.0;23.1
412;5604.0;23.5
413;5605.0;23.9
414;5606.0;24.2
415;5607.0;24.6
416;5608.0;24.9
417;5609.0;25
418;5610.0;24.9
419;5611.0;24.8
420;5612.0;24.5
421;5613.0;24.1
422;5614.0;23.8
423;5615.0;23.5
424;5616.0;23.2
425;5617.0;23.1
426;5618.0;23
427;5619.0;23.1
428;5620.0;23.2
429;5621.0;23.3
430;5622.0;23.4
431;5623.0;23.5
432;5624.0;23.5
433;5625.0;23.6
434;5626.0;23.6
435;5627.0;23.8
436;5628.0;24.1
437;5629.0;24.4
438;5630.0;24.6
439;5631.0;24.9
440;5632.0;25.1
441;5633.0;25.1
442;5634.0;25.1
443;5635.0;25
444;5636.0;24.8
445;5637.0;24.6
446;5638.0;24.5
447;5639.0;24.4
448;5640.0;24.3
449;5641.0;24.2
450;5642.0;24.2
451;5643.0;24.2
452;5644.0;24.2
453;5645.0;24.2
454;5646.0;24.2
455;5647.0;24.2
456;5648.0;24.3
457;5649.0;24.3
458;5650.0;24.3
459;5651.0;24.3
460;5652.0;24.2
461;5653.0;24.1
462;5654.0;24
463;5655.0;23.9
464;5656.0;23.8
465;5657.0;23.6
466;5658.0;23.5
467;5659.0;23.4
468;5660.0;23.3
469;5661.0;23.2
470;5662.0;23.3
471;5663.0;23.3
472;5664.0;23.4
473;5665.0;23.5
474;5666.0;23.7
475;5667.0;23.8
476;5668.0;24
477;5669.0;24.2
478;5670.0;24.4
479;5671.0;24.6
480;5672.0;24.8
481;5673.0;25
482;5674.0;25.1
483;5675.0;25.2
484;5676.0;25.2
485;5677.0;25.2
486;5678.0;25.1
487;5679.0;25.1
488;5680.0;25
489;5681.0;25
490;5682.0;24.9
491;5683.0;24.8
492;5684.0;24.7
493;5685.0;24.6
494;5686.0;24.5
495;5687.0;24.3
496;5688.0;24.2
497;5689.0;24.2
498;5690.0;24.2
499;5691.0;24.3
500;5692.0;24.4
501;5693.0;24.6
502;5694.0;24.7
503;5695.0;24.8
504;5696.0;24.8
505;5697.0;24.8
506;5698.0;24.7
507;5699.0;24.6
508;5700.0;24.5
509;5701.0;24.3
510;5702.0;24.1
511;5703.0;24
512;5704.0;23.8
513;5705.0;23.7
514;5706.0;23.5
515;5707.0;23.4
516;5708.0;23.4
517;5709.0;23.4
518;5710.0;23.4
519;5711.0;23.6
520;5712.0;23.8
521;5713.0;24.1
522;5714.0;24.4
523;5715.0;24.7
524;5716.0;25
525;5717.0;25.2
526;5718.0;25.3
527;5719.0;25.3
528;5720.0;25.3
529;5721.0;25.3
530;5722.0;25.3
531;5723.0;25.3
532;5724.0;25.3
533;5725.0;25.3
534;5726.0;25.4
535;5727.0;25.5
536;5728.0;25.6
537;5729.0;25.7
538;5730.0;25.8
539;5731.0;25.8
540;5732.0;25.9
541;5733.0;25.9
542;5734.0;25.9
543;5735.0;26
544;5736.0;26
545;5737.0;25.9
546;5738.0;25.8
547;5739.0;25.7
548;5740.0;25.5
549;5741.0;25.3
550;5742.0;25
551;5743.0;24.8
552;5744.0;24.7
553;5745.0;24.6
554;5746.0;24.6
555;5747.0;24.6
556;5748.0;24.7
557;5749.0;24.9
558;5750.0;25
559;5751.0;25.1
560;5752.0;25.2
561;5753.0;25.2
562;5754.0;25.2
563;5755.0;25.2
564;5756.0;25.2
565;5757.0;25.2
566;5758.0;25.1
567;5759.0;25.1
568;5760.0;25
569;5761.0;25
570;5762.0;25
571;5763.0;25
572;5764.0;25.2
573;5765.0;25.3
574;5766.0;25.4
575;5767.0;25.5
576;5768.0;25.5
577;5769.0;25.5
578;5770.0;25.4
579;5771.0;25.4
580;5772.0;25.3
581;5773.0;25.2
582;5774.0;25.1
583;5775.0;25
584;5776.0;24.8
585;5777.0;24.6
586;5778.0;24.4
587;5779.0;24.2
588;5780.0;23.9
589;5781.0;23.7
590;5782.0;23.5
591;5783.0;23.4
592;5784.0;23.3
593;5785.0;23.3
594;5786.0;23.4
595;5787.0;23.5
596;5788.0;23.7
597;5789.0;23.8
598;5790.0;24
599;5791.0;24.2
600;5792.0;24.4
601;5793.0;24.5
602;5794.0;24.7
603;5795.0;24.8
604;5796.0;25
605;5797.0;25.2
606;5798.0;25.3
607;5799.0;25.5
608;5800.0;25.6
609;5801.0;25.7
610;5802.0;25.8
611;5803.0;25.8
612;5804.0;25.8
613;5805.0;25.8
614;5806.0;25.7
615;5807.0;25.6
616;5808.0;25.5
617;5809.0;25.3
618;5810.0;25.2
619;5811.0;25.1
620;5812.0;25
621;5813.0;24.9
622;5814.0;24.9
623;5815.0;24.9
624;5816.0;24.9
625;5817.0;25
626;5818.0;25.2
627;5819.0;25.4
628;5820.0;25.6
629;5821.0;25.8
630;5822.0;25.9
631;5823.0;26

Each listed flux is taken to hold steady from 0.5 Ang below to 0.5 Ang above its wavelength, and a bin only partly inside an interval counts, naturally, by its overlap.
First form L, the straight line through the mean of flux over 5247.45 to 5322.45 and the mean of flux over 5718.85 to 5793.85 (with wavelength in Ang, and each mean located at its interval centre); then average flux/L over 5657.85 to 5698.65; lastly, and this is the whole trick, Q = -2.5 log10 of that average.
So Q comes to 0.006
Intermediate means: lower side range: 22.3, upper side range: 25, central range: 24.4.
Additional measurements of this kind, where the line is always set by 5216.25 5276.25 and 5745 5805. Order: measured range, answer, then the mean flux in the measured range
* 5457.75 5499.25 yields -0.03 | 23.3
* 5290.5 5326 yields -0.10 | 23.7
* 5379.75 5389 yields -0.09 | 23.9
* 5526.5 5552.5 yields -0.06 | 24.5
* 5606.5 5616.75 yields -0.03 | 24.3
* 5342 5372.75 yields -0.07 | 23.3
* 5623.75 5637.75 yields -0.03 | 24.5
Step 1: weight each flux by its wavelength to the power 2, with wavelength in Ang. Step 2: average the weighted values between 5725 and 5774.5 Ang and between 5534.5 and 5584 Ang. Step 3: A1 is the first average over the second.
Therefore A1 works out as 1.11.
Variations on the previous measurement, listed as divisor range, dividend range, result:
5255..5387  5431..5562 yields 1.12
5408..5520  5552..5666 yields 1.10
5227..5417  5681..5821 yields 1.30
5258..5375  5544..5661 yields 1.19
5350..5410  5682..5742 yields 1.22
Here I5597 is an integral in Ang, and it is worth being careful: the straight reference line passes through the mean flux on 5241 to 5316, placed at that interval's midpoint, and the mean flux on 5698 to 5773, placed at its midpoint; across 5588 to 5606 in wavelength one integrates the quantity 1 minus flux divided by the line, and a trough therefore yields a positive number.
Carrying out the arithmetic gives 0.9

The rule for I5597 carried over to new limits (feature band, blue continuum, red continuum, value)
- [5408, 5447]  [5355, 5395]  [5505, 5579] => 1.6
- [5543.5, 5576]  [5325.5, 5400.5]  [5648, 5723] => -0.9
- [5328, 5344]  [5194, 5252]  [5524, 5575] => 0.7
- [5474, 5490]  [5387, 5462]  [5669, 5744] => -0.4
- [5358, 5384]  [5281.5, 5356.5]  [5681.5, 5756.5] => -0.4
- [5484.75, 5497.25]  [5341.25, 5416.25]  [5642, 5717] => -0.2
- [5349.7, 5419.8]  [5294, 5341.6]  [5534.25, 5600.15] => 0.6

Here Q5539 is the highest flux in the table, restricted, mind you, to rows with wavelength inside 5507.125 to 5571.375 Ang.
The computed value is 25.3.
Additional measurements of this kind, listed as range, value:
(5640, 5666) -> 24.3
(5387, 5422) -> 24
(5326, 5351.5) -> 23.3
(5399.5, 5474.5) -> 24.1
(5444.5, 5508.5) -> 23.8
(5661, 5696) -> 25.2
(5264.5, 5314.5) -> 24.8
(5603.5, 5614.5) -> 25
